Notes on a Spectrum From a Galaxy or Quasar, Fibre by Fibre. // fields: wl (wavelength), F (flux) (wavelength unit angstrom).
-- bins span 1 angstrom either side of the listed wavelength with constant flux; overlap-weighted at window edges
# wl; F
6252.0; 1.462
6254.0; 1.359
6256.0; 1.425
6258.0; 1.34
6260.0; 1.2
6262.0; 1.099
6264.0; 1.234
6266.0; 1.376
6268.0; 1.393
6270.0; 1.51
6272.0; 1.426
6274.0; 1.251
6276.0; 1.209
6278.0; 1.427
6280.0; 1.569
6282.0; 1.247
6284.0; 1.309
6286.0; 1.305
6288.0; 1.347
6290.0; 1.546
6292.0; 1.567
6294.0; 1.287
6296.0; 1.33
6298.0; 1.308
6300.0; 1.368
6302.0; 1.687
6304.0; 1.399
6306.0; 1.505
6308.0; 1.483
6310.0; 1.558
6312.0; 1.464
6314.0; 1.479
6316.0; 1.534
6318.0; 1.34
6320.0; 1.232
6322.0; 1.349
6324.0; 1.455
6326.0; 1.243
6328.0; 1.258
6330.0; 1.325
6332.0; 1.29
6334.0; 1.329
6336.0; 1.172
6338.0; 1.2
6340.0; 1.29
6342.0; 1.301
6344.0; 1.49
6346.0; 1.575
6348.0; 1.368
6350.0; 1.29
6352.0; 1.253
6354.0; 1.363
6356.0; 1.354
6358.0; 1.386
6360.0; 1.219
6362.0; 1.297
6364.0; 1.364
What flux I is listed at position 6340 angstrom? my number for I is 1.29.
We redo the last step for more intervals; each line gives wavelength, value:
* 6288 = 1.347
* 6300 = 1.368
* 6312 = 1.464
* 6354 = 1.363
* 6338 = 1.2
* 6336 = 1.172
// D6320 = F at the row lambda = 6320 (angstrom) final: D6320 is 1.232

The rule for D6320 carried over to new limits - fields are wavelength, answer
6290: 1.546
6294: 1.287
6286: 1.305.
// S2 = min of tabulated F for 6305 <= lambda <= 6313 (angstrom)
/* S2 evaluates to 1.464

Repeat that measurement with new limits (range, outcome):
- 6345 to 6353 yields 1.253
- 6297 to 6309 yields 1.308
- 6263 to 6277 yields 1.209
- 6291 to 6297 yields 1.287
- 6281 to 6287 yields 1.247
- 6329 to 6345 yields 1.172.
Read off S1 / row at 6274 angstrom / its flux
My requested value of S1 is 1.251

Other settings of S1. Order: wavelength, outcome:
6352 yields 1.253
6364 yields 1.364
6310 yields 1.558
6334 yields 1.329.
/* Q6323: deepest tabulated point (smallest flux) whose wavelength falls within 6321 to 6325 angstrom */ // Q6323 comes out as 1.349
